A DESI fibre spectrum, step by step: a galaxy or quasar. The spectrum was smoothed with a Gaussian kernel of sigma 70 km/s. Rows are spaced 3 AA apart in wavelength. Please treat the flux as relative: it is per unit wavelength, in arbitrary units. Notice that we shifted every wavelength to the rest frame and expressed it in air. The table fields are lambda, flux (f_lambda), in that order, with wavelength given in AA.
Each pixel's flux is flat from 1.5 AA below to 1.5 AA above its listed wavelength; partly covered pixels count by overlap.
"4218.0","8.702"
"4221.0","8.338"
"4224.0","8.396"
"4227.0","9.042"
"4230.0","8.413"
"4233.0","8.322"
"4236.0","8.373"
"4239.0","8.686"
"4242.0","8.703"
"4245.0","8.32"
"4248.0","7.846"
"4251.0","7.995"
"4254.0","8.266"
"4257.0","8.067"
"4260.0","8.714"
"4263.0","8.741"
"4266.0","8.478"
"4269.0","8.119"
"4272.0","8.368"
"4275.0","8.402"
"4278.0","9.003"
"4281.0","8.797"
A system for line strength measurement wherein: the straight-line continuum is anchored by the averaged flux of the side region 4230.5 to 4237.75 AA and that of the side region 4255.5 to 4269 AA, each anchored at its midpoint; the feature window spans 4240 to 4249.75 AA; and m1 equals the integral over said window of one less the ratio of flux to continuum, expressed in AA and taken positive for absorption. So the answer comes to 0.1 AA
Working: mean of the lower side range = 8.37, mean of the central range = 8.3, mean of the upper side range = 8.46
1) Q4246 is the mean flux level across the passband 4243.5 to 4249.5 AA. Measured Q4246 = 8.08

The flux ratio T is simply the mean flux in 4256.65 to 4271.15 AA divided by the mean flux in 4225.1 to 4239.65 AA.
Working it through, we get 1.0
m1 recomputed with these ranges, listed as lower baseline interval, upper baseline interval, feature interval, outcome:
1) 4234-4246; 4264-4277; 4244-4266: 0.4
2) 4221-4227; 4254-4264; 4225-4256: 0.4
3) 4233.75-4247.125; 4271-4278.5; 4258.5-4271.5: 0.0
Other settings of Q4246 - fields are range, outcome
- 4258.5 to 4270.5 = 8.51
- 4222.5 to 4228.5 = 8.72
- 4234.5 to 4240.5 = 8.53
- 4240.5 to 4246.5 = 8.51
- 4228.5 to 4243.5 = 8.5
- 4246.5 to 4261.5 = 8.18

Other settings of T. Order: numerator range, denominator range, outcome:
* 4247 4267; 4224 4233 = 0.97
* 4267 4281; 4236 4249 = 1.01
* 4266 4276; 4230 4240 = 0.99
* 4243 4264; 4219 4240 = 0.97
